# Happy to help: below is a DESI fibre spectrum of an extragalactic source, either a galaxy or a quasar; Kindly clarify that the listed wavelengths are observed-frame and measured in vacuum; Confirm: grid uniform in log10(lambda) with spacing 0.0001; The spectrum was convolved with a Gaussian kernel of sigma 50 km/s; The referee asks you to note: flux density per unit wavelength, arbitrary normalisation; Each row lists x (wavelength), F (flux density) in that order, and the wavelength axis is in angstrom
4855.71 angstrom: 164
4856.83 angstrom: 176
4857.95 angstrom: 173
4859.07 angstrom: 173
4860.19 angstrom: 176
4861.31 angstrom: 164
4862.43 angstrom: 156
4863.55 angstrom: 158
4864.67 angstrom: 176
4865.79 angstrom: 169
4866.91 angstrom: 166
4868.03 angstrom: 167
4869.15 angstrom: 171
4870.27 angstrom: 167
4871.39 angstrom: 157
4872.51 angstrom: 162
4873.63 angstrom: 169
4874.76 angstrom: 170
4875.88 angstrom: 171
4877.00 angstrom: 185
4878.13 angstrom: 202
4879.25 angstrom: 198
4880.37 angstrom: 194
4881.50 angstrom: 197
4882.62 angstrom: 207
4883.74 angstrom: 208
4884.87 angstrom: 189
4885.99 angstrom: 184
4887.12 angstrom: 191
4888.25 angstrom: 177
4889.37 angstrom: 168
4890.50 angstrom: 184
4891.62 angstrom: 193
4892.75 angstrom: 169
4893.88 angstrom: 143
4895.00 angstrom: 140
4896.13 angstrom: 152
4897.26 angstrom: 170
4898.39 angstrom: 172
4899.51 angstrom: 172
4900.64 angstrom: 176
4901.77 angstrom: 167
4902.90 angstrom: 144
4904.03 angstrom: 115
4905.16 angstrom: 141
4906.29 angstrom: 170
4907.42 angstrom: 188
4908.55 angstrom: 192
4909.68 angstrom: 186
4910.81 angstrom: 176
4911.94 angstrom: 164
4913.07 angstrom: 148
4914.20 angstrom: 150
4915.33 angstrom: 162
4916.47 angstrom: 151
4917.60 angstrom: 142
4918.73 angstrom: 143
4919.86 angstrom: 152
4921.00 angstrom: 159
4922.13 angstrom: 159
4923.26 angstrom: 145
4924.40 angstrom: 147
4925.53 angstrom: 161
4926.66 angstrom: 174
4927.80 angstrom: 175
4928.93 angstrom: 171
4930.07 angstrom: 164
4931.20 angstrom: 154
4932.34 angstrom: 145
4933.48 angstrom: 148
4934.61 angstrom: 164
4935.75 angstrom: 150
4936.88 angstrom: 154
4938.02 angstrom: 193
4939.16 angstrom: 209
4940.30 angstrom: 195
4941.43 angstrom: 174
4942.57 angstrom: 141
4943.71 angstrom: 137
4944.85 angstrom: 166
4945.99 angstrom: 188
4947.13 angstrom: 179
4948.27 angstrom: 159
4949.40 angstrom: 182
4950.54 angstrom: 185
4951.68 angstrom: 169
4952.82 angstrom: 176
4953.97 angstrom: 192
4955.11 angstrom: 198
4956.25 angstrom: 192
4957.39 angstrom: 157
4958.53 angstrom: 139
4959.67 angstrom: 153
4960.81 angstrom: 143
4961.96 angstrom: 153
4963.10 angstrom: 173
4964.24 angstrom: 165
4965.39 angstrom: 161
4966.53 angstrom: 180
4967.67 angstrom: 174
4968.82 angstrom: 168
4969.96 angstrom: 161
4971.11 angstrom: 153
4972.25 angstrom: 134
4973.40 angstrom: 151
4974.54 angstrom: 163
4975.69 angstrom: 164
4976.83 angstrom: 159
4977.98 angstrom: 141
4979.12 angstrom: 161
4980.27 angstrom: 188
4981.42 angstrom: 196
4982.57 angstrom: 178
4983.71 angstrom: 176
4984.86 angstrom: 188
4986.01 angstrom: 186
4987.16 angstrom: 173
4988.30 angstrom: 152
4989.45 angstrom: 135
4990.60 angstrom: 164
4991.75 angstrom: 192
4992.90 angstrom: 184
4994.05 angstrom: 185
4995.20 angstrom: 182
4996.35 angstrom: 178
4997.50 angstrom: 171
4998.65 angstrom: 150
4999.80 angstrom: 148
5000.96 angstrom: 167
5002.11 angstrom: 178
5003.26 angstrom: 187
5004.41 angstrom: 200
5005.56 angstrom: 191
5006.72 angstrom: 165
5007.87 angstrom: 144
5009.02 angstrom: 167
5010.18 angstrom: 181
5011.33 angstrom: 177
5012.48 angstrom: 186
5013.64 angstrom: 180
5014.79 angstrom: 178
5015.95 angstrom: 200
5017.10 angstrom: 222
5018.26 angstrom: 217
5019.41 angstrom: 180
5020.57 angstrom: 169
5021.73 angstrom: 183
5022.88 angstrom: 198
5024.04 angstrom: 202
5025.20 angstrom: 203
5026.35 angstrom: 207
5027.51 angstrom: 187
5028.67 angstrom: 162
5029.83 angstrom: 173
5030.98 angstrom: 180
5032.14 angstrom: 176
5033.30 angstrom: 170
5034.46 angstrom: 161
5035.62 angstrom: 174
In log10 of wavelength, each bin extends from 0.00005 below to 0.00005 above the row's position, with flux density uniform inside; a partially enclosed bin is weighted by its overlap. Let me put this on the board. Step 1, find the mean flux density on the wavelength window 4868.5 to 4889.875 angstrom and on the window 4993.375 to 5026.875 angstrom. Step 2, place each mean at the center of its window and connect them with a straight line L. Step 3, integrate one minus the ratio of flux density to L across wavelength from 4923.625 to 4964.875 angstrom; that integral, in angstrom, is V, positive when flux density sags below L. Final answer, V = 3.46 angstrom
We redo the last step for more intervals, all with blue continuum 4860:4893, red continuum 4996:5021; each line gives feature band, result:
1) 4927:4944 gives 1.2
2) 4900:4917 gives 1.6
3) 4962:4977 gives 1.4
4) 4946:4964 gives 0.8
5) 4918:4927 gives 1.2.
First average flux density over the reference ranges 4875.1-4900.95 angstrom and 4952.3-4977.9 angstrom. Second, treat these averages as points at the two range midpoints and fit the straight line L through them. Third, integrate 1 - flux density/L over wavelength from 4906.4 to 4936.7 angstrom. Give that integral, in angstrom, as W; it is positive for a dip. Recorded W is 2.2 angstrom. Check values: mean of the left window 180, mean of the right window 164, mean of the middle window 160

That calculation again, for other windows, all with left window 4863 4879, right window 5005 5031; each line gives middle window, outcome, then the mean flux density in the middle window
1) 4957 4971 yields 1.5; 160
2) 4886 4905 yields 1.0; 165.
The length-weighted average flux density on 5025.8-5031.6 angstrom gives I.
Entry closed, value 182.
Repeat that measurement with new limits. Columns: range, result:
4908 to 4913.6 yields 173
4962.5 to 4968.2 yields 171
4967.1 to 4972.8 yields 158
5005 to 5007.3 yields 177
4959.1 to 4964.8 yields 157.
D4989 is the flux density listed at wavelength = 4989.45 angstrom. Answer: 135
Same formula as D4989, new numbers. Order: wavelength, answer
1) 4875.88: 171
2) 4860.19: 176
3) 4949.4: 182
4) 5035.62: 174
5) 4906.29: 170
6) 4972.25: 134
